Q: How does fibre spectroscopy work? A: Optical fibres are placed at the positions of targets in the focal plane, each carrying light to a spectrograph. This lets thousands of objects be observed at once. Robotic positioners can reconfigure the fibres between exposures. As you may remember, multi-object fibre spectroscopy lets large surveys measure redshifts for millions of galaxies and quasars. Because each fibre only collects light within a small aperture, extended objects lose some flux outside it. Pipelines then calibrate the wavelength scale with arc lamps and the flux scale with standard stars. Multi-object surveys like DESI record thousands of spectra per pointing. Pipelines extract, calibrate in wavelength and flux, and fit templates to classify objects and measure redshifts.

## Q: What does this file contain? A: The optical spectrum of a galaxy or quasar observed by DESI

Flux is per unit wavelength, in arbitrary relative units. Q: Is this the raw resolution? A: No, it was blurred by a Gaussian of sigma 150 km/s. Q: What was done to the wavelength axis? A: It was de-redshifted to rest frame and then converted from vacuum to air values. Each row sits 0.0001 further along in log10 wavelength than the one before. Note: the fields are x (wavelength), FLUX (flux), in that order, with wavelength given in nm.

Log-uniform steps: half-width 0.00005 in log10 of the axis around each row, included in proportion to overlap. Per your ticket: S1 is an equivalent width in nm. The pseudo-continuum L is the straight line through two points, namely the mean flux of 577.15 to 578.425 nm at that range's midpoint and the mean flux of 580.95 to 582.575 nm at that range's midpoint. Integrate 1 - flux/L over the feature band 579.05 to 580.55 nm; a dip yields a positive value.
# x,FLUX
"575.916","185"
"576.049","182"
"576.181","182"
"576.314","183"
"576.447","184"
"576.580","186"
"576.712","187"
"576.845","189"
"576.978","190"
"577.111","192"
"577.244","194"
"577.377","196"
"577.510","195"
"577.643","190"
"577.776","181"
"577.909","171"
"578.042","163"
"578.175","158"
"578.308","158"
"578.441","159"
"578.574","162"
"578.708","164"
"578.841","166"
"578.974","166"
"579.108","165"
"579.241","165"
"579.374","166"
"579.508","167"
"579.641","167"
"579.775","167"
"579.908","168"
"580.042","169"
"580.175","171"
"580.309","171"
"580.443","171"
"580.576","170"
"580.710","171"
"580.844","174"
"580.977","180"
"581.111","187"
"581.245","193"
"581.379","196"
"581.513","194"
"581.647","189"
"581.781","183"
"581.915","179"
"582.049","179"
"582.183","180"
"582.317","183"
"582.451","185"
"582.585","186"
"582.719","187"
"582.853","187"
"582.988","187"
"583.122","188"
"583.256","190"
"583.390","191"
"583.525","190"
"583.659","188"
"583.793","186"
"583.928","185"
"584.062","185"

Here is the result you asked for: 0.115 nm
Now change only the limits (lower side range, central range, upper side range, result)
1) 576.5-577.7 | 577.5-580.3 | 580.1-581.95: 0.274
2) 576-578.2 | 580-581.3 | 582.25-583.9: 0.073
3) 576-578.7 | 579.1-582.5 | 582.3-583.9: 0.142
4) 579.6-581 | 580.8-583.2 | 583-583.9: -0.070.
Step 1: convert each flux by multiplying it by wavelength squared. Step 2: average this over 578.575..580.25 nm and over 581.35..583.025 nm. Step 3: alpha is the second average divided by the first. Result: 1.12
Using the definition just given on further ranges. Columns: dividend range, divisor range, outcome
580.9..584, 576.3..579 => 1.07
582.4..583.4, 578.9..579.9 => 1.14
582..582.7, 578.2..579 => 1.14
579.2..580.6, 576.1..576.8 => 0.92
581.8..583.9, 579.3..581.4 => 1.08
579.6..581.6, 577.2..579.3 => 1.04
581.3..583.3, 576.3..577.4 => 1.00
